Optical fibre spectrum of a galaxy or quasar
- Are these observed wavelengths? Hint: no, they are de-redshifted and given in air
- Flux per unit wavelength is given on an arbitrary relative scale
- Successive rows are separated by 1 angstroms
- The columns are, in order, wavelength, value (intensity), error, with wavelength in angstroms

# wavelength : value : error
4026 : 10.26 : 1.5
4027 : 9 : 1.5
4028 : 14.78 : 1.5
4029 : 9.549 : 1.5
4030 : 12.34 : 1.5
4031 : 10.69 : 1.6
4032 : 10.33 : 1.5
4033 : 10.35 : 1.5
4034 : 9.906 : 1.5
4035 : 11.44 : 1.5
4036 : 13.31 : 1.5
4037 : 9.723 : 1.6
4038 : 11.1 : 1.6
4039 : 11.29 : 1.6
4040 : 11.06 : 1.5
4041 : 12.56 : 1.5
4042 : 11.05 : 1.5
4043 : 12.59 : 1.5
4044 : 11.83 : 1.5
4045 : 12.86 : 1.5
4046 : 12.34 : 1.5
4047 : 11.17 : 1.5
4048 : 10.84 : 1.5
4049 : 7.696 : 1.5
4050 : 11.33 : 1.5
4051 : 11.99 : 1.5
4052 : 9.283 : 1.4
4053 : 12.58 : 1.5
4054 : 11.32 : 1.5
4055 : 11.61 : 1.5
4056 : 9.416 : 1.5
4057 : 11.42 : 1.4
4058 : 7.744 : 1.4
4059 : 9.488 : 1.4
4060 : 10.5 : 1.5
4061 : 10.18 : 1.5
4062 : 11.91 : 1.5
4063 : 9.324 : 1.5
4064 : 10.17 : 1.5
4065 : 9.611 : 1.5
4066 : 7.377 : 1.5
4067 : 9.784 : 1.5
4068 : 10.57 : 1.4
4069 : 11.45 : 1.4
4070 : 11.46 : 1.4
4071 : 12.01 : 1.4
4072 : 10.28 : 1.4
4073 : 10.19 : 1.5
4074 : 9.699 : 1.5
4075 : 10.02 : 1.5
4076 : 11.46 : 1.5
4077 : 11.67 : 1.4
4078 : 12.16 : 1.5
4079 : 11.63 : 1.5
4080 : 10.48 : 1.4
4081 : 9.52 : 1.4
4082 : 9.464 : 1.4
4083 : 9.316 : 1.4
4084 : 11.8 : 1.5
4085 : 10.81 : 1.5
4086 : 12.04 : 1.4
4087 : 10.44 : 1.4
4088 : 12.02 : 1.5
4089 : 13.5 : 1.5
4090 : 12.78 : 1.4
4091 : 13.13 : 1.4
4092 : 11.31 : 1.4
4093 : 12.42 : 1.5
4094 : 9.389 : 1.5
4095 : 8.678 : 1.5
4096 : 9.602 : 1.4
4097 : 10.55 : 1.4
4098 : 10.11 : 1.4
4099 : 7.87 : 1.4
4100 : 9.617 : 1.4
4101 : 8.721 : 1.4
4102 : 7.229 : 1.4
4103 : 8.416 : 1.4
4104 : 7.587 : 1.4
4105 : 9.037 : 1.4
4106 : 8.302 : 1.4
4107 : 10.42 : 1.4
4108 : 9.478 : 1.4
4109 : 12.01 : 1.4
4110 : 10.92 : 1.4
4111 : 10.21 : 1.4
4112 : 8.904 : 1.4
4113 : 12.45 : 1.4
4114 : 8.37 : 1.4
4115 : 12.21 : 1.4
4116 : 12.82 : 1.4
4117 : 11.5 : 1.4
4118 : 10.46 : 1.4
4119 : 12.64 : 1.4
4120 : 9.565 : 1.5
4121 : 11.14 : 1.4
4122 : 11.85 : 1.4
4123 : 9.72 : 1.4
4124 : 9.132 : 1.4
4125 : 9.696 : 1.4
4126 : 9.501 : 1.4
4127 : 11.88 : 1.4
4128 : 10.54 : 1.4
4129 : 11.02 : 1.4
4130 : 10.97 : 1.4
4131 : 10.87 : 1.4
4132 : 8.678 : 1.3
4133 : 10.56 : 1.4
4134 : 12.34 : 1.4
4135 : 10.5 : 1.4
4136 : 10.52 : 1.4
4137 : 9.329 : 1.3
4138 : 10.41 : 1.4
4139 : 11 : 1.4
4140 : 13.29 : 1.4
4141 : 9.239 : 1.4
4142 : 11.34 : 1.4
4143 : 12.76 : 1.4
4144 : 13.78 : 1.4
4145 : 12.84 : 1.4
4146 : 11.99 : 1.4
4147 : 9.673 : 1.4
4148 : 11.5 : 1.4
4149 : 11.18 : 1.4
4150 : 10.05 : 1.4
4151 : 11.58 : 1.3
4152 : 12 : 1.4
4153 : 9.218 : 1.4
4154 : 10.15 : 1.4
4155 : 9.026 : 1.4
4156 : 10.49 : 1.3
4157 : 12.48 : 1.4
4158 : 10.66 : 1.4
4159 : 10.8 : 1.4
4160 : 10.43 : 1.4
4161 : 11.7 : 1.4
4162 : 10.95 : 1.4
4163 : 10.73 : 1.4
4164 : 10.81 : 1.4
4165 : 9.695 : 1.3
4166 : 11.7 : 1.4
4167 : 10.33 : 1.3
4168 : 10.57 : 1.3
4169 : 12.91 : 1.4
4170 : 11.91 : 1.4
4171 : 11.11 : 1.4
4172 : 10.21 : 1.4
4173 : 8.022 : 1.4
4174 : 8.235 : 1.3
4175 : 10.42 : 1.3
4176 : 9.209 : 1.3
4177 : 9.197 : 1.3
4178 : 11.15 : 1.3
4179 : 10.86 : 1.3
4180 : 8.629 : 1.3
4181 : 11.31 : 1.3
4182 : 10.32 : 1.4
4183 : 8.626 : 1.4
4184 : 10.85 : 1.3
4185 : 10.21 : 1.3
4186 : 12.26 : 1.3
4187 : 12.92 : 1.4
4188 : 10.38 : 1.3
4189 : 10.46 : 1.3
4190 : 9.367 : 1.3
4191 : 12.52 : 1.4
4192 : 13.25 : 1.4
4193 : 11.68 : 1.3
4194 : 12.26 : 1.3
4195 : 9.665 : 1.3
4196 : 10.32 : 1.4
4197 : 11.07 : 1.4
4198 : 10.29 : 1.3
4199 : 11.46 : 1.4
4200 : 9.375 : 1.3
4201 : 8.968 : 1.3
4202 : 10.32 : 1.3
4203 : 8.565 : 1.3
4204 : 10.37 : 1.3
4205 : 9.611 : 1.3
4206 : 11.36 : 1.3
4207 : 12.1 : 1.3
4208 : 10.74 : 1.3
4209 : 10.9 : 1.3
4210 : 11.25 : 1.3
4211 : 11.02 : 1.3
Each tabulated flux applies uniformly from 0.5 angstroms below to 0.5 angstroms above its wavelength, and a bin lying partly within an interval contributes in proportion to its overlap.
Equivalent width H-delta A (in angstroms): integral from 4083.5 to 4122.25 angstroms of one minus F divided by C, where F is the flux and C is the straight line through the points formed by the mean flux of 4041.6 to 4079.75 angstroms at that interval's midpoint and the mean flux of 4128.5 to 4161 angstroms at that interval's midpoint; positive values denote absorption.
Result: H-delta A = 1.2 angstroms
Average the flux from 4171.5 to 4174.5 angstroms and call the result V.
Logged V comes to 8.82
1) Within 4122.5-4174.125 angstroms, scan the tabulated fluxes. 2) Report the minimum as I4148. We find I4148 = 8.022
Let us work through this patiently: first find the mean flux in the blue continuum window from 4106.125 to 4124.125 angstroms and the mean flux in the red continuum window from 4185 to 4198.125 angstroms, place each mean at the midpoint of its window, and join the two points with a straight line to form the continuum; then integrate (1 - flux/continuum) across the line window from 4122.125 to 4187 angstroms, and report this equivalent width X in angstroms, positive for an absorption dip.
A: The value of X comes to 1.8 angstroms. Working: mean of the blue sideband 10.7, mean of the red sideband 11.3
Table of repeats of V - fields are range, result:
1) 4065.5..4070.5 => 10.1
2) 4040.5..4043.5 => 12.1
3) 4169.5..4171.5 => 11.5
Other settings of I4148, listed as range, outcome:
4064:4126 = 7.229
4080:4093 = 9.316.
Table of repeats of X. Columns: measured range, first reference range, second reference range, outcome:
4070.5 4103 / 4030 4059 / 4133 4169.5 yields 1.3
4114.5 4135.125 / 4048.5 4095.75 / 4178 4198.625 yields -0.1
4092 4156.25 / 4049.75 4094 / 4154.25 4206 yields 1.4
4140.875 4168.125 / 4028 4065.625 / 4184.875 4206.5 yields -0.5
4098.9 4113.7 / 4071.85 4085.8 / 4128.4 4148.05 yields 1.9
